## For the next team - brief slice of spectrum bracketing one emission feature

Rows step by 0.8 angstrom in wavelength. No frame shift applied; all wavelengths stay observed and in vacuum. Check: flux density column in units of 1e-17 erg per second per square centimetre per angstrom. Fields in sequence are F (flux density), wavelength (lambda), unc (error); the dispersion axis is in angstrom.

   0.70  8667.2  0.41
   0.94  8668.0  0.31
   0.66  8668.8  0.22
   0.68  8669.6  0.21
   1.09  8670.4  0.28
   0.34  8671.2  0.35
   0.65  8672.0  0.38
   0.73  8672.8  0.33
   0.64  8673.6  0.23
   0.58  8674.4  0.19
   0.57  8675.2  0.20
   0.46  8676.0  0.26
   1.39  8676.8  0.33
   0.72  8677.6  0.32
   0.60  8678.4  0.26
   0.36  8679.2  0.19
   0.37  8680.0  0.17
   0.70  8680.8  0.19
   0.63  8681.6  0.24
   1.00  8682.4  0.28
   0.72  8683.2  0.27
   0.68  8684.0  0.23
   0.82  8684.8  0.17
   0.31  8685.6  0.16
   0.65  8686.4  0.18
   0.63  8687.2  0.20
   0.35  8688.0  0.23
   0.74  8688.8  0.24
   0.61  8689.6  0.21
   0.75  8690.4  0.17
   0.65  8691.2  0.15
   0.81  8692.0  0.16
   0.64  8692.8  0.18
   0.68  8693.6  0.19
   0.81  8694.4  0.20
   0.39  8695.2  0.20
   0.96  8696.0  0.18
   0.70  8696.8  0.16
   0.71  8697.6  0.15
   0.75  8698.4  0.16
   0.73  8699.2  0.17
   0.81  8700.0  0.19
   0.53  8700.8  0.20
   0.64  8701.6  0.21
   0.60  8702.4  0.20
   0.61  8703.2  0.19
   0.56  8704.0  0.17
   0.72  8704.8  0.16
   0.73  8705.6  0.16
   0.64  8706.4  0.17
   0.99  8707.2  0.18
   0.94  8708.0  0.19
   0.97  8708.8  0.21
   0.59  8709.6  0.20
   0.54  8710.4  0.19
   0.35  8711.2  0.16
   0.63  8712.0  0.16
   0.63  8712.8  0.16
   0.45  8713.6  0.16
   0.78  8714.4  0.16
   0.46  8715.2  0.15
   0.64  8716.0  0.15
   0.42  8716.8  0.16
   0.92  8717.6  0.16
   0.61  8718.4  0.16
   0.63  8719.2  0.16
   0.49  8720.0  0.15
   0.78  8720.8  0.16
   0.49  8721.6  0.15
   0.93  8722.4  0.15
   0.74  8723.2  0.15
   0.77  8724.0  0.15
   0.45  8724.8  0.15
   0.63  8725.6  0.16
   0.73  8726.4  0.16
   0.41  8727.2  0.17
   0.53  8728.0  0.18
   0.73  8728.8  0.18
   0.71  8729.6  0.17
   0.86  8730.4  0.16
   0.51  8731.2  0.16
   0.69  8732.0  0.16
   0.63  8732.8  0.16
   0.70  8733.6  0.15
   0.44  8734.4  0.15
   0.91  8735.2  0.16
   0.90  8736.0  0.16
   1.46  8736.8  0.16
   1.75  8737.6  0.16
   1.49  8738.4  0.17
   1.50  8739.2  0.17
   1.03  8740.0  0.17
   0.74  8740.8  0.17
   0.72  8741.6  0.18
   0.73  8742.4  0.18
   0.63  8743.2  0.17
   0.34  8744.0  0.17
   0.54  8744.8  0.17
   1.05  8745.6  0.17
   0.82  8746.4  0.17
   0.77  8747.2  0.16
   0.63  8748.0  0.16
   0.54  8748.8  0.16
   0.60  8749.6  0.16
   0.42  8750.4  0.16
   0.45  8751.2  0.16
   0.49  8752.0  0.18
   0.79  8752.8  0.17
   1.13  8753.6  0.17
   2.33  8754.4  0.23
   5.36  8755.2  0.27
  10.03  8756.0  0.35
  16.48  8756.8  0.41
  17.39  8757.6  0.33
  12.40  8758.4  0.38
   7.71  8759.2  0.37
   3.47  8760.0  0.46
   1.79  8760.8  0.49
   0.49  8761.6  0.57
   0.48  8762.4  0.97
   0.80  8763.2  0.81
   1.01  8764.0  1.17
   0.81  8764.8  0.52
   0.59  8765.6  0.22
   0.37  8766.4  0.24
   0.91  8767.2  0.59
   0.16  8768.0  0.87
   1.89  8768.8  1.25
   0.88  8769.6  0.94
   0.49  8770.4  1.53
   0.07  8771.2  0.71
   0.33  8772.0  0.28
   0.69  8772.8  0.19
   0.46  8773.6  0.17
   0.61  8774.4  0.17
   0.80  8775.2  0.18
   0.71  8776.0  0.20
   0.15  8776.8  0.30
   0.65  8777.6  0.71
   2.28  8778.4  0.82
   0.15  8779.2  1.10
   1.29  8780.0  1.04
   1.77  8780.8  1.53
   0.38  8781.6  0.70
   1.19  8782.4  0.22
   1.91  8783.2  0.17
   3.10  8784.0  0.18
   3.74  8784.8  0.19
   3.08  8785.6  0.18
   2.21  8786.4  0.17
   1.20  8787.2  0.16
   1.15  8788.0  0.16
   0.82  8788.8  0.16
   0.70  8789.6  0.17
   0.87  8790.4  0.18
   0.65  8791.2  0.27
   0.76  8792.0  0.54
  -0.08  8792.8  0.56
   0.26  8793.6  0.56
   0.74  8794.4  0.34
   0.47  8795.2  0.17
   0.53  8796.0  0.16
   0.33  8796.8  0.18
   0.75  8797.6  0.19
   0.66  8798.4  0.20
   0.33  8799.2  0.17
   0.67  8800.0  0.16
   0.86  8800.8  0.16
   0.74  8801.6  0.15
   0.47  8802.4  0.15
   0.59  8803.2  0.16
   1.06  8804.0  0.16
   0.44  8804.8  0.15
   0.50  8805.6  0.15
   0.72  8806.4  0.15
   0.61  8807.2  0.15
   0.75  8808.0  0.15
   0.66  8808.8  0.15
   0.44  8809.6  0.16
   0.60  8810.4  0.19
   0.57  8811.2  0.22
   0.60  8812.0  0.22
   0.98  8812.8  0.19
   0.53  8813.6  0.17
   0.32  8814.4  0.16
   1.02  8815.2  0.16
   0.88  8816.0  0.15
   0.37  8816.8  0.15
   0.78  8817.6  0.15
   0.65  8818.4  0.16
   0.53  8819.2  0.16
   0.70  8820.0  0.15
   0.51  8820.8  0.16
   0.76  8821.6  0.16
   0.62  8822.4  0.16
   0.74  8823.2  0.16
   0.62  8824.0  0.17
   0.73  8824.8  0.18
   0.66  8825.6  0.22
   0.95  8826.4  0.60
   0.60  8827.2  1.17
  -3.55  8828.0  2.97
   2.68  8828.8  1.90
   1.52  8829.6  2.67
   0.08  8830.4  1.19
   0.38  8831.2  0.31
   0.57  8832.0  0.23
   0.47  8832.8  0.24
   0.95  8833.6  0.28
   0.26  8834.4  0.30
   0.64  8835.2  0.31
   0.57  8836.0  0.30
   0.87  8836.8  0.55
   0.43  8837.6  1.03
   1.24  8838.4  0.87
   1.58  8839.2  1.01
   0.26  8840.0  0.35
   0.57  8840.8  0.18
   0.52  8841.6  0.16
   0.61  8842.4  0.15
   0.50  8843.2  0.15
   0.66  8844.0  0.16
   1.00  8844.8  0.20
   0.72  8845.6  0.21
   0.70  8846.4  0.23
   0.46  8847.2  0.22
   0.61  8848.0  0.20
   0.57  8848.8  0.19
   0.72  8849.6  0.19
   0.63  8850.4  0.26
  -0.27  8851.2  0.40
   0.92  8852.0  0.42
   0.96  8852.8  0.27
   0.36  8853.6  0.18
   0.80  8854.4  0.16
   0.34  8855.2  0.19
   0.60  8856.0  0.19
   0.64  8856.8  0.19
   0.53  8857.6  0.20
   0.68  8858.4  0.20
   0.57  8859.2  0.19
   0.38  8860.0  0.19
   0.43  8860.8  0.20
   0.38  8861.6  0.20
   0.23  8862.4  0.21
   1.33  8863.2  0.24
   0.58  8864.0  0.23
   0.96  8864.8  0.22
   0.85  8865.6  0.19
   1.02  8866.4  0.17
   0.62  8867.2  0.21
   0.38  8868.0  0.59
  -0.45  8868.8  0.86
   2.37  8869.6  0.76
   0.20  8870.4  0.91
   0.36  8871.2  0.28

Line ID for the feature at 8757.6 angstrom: Halpha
